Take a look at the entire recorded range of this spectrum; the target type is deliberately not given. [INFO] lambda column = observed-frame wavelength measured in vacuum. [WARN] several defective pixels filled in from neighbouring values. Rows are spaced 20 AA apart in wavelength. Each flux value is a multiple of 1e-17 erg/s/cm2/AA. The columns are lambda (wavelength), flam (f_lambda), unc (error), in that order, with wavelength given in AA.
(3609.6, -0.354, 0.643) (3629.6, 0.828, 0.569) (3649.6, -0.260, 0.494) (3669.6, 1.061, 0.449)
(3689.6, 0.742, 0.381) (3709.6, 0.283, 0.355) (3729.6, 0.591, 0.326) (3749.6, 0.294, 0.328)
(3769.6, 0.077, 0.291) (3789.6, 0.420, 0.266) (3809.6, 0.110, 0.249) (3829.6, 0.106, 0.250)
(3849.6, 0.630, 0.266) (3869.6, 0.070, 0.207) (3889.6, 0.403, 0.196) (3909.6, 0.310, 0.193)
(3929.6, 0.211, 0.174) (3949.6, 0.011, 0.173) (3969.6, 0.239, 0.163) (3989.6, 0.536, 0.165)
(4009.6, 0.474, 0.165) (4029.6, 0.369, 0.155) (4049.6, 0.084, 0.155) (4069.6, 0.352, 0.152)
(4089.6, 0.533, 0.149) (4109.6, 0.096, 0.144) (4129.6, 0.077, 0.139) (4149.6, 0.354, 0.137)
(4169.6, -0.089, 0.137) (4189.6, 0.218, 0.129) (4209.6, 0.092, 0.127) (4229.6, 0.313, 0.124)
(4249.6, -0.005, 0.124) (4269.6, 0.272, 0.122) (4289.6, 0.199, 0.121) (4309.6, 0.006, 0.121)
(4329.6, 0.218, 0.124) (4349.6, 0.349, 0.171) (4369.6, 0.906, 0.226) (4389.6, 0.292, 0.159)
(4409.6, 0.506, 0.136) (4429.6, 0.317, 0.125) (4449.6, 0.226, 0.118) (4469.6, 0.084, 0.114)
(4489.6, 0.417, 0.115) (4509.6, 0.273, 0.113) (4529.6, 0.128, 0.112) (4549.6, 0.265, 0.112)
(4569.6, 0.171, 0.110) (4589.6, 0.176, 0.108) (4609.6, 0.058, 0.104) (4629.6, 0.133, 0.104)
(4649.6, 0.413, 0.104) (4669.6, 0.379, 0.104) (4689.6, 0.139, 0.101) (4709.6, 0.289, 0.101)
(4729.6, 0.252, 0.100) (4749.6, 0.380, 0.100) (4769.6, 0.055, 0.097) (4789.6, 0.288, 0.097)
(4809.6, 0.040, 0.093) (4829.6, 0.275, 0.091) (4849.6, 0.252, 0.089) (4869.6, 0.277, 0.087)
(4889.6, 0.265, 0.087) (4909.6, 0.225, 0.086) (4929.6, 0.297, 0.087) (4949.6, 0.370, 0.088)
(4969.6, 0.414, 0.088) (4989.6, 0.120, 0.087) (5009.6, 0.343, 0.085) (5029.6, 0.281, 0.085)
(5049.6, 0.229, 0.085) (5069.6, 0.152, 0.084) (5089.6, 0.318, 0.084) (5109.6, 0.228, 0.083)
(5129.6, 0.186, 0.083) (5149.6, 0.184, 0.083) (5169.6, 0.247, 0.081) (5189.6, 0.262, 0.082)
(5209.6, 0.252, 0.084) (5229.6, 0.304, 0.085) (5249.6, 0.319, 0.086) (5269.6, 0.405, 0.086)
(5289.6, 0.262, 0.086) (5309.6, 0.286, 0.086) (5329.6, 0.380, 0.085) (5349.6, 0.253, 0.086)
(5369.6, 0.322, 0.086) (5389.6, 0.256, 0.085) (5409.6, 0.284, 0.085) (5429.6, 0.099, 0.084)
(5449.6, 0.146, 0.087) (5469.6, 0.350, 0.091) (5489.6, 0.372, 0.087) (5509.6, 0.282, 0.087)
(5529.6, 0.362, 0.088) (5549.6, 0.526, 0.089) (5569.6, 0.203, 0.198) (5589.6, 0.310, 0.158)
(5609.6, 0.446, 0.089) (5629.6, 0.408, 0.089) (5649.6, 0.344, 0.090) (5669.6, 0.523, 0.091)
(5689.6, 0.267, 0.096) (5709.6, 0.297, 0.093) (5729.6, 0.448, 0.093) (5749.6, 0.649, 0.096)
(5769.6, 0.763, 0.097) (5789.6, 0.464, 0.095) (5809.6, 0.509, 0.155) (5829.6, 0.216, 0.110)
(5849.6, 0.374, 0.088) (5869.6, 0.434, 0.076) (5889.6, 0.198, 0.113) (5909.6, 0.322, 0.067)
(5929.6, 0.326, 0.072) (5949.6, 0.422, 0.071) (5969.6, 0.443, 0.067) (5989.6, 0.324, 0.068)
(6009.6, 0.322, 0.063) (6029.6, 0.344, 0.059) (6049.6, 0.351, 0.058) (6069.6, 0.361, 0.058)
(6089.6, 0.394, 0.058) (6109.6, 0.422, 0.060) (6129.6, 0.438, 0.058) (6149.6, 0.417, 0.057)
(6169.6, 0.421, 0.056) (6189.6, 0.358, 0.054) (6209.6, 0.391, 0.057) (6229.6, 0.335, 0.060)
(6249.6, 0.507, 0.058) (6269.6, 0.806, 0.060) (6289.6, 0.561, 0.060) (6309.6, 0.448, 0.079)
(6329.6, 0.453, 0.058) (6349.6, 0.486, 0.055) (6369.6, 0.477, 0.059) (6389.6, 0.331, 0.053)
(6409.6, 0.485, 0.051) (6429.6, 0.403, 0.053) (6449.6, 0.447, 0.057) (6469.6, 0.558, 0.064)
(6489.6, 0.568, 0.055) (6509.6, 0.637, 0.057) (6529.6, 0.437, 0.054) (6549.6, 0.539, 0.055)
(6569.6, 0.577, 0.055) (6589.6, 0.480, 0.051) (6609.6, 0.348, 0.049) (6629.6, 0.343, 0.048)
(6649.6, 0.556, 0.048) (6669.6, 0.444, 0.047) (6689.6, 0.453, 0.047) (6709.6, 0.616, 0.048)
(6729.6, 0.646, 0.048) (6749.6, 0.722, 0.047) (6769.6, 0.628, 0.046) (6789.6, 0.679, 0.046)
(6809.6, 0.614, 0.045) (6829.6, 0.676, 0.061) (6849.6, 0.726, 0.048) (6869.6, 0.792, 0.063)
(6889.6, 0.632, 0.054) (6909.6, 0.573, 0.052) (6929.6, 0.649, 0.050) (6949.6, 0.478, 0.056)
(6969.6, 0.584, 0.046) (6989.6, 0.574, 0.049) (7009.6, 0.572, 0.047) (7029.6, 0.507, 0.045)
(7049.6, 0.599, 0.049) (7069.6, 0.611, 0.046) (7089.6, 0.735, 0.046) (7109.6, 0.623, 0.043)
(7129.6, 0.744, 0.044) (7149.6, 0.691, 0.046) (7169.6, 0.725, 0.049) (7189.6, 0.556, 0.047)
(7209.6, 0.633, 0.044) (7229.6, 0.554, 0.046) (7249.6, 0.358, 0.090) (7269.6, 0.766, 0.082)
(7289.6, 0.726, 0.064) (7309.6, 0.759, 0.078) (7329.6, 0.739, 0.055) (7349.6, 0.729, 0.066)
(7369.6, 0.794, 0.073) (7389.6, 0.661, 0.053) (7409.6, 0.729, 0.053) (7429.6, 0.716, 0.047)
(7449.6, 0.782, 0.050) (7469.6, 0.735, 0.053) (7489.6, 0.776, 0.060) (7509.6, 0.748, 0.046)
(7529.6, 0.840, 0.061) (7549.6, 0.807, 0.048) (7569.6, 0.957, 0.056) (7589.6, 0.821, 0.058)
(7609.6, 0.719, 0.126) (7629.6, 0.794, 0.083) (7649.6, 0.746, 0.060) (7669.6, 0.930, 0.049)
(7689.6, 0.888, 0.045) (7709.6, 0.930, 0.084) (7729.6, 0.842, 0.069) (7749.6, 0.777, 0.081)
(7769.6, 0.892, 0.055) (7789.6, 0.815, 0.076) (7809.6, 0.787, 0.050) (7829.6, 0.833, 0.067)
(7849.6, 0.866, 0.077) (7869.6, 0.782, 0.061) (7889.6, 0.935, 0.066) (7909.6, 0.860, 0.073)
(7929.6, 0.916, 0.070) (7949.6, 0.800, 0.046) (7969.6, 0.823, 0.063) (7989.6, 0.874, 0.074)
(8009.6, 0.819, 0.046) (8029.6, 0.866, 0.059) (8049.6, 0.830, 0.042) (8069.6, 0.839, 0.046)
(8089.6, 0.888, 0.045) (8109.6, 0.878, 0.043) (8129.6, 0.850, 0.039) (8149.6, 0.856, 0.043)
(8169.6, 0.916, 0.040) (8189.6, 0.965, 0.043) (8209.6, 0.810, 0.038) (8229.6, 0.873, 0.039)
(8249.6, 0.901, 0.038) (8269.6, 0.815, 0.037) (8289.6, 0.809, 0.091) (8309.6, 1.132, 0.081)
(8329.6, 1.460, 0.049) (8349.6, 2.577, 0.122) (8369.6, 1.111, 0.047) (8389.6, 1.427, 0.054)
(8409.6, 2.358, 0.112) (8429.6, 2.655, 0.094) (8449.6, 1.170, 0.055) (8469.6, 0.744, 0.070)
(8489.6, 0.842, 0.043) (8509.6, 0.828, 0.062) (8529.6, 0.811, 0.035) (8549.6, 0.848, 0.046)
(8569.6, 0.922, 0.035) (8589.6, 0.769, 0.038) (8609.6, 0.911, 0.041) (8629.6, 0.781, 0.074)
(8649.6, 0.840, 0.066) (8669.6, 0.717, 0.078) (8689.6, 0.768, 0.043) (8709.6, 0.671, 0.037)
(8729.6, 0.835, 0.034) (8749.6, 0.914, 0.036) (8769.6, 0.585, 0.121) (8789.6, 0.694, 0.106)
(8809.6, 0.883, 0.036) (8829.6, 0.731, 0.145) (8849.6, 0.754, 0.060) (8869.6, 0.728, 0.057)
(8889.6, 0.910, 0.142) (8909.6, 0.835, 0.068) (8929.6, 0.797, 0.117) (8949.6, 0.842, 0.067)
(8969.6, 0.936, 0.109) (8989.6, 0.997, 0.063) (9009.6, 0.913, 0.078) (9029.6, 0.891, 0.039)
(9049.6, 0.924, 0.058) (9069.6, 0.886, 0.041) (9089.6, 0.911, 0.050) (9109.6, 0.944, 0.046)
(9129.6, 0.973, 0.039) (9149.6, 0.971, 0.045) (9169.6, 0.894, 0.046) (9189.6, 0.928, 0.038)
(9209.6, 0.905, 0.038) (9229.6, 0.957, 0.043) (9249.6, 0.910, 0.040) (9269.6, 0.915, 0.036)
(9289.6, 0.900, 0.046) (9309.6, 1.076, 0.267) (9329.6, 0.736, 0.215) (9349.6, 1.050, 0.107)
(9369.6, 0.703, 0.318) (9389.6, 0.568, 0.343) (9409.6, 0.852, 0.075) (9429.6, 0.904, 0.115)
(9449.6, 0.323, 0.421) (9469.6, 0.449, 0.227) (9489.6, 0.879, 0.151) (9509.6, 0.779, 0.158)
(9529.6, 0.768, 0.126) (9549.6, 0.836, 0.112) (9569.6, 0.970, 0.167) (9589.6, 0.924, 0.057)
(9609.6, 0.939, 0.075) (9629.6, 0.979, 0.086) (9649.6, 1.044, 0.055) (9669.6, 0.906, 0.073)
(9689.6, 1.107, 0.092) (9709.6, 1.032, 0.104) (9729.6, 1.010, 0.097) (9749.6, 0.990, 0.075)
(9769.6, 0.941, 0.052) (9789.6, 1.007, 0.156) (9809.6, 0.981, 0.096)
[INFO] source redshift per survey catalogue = 0.681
